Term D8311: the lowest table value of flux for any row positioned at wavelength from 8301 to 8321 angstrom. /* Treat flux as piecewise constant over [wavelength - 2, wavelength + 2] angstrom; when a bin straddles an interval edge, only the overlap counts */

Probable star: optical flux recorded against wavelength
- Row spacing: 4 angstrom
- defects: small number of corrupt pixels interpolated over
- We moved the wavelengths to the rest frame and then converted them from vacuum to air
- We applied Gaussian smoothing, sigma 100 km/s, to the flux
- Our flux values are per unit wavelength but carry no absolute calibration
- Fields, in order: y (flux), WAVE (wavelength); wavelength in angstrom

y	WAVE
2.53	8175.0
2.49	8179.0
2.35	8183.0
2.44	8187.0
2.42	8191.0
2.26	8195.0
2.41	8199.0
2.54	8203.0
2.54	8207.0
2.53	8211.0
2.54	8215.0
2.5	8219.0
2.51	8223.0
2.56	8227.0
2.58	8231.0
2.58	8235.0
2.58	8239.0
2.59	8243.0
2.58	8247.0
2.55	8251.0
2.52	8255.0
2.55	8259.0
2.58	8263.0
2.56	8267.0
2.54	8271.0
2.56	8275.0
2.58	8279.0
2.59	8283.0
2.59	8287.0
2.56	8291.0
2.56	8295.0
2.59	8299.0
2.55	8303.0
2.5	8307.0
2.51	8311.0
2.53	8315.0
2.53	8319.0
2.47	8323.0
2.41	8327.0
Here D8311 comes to 2.5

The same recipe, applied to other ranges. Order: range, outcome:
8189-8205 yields 2.26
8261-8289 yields 2.54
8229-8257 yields 2.52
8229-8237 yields 2.58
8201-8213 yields 2.53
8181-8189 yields 2.35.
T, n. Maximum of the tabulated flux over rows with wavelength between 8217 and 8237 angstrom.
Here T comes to 2.58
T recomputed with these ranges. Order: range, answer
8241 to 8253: 2.59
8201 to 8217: 2.54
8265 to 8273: 2.56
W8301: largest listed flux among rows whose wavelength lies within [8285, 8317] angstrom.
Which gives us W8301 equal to 2.59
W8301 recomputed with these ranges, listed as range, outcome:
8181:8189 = 2.44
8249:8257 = 2.55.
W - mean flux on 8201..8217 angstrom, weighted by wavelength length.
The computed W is 2.54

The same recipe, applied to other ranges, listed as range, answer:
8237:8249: 2.58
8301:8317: 2.52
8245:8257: 2.55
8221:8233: 2.55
